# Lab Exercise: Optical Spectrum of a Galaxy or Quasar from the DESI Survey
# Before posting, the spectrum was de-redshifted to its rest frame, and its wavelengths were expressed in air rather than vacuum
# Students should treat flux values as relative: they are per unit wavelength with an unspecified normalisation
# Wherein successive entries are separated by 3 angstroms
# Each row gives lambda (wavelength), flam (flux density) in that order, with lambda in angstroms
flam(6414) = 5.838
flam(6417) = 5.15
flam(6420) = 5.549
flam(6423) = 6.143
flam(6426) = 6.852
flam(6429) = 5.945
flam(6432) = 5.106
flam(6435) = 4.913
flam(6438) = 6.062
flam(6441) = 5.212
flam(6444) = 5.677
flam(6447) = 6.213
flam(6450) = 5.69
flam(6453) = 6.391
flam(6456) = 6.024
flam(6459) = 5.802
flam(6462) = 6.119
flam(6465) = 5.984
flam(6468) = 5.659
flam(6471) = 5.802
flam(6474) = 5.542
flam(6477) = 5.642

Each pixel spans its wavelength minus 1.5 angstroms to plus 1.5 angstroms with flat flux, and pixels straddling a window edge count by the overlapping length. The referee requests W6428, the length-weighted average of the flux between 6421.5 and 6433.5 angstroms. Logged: 6.01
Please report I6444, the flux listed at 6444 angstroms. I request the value 5.677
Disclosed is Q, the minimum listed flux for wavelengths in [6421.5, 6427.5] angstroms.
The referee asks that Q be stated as 6.143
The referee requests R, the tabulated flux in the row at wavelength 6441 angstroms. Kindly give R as 5.212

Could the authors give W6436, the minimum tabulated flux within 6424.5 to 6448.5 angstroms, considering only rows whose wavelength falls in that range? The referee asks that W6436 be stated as 4.913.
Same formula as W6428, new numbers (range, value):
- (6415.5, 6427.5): 5.92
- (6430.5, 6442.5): 5.32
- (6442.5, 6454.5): 5.99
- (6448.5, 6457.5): 6.04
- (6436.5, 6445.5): 5.65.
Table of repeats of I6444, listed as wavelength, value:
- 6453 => 6.391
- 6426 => 6.852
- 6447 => 6.213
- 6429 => 5.945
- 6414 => 5.838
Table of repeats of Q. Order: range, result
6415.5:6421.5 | 5.15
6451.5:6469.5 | 5.659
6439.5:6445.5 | 5.212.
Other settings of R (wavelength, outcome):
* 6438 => 6.062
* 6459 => 5.802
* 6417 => 5.15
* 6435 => 4.913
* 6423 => 6.143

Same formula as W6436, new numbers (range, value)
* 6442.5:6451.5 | 5.677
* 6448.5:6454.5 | 5.69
